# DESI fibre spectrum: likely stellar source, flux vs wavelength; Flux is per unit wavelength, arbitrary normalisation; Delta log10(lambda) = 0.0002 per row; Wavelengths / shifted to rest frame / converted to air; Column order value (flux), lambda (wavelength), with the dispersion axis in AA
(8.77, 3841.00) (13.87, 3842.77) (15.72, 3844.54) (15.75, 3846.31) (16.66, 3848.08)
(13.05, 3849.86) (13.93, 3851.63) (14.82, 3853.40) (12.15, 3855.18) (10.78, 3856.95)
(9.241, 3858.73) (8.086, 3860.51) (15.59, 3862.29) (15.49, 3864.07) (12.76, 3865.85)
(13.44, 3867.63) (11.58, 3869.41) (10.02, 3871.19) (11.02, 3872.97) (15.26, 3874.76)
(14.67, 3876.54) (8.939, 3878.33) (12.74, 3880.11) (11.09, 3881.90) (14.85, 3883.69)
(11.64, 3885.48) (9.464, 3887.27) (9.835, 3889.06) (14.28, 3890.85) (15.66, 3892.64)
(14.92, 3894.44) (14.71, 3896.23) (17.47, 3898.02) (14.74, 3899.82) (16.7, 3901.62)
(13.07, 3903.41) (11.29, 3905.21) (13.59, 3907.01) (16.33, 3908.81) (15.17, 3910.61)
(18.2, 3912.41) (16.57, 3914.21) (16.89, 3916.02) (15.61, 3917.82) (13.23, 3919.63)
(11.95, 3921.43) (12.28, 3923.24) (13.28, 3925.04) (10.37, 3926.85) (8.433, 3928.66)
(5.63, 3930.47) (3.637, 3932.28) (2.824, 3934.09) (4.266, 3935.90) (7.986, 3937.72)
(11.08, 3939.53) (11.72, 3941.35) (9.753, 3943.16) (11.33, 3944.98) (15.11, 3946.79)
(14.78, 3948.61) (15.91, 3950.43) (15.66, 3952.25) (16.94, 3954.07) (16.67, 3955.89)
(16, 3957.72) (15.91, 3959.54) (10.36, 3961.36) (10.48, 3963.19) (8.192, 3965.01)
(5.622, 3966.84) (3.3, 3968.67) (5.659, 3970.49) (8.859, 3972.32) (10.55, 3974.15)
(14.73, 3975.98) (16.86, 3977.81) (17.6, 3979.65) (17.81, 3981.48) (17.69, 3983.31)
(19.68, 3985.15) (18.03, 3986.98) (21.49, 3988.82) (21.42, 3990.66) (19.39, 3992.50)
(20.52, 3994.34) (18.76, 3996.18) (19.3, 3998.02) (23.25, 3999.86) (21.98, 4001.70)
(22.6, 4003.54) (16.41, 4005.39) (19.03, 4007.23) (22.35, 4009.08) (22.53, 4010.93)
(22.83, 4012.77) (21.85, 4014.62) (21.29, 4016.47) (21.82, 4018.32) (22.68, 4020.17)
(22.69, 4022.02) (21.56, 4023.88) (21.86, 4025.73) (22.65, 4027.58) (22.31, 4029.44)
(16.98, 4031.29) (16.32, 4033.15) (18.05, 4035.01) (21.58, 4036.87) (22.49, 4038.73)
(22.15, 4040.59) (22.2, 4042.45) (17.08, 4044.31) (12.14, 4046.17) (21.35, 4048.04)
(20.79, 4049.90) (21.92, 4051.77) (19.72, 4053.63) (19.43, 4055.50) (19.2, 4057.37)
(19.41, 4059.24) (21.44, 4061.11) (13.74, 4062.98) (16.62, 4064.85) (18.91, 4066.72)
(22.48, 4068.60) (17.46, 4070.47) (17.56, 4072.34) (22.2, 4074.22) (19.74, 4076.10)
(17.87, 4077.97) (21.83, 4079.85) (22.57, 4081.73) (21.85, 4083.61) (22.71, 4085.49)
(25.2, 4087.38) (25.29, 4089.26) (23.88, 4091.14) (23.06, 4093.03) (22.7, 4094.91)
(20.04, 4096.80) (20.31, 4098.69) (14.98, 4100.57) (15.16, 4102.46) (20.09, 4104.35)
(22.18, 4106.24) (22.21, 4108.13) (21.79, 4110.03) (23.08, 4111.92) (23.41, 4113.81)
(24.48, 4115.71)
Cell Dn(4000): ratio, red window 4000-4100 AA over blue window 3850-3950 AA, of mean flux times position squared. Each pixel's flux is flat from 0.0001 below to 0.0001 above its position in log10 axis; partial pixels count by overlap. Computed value 1.80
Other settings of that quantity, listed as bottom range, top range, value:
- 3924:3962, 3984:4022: 1.90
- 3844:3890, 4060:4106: 1.80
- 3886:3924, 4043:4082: 1.45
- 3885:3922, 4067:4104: 1.58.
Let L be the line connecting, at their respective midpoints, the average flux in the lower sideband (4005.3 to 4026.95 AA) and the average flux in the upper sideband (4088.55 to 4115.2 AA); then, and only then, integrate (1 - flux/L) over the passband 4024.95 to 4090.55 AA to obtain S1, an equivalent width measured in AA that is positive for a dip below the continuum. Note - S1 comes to 4.0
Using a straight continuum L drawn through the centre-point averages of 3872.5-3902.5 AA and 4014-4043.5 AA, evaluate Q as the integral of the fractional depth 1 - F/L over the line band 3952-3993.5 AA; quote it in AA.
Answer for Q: 8.8 AA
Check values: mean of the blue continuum 13.4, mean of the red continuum 21.1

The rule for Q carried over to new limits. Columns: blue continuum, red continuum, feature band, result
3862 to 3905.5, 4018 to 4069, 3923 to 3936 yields 6.49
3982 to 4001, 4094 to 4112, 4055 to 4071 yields 1.03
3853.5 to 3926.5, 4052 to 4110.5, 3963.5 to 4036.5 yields -2.37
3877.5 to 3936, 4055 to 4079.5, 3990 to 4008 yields -4.46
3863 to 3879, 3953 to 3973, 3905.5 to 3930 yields -4.28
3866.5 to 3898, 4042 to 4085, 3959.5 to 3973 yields 6.62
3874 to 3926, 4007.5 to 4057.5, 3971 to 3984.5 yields 2.43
